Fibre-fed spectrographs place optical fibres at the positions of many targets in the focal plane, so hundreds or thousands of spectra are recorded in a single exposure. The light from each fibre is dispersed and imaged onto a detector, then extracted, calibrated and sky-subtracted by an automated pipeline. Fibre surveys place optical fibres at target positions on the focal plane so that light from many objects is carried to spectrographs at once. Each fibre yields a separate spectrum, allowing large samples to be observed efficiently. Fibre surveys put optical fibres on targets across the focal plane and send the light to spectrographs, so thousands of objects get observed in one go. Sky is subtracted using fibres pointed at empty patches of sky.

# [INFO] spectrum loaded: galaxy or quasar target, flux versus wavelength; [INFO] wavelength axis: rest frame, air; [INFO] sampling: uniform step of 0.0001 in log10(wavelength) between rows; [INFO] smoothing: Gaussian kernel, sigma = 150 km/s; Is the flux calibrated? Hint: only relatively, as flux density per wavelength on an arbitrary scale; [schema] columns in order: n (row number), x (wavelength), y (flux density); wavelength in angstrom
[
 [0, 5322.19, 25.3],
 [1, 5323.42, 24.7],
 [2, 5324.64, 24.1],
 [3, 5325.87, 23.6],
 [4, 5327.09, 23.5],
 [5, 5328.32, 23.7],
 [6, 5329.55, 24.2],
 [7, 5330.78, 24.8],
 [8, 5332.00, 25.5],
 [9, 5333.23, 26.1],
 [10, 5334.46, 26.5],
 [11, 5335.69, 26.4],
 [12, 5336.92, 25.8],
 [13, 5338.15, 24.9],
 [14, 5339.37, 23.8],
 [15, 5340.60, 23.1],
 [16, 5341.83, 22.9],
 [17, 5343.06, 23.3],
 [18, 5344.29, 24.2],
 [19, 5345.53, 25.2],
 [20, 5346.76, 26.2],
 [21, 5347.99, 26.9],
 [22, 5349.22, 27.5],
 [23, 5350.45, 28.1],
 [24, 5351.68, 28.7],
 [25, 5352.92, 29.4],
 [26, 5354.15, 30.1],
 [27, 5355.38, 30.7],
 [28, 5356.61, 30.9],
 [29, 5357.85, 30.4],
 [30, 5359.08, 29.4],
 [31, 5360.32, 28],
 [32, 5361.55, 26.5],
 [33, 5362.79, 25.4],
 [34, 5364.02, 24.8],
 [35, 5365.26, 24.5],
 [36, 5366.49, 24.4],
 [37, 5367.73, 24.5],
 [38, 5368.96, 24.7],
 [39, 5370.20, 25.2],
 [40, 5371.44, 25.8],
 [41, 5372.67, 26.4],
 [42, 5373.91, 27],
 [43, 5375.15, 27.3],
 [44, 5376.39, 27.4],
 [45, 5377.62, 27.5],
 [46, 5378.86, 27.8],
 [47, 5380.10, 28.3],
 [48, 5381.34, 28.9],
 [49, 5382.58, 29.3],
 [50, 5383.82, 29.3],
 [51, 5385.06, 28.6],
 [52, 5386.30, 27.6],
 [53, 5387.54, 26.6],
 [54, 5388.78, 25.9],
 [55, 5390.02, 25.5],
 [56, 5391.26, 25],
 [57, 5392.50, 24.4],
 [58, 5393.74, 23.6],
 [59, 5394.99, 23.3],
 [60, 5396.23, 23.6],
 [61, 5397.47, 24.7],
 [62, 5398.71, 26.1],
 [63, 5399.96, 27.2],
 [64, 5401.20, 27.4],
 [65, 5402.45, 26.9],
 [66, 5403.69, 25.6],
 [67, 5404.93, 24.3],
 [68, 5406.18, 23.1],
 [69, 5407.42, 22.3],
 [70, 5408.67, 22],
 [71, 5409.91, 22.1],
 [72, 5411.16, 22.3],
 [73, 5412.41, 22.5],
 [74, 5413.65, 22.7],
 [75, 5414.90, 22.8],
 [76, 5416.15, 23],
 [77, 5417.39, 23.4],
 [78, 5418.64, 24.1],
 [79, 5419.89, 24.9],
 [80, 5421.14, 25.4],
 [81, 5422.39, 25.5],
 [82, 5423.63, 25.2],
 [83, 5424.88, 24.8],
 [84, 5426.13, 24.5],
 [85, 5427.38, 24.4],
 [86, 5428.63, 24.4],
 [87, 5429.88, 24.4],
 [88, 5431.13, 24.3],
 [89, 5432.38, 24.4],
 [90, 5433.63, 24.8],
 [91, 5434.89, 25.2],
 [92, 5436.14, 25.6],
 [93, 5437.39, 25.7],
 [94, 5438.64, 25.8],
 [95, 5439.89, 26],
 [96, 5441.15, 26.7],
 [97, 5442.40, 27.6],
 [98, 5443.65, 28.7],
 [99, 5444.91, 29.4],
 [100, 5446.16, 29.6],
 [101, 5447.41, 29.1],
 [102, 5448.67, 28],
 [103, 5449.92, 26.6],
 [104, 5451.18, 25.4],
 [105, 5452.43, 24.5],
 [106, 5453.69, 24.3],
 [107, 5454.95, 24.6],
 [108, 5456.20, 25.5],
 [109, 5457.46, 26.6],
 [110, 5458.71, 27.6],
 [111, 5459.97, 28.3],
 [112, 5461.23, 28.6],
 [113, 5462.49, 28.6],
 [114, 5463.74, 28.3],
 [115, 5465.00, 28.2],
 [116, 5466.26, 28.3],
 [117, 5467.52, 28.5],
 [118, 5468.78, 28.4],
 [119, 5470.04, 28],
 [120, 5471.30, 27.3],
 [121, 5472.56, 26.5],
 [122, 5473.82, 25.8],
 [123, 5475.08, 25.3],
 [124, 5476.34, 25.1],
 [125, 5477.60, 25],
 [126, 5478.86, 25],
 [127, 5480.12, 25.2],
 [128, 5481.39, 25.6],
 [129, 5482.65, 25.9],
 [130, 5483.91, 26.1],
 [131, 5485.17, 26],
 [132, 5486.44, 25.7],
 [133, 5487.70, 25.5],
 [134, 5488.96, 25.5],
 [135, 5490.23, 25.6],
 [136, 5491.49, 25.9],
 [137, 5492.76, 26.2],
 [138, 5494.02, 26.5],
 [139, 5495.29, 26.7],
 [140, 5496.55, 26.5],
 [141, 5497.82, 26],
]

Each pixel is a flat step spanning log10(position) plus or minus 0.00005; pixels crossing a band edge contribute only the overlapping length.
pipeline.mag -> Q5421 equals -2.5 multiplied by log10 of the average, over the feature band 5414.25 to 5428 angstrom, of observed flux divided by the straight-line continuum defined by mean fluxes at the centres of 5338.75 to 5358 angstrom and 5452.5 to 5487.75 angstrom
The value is 0.099 mag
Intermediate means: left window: 26.9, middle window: 24.4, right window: 26.5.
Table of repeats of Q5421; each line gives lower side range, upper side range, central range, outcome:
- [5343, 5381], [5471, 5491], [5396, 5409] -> 0.07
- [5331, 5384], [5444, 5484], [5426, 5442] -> 0.07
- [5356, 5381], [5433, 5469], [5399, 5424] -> 0.12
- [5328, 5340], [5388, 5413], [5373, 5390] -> -0.13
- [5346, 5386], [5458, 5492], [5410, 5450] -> 0.07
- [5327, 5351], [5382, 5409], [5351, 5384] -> -0.09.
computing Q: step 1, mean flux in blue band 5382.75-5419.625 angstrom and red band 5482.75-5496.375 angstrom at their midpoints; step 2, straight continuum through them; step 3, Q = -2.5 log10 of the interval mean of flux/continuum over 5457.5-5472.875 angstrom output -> -0.10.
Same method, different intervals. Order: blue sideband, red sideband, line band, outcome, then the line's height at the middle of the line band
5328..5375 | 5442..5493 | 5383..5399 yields 0.03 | 26.4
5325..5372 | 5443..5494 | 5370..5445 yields 0.04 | 26.4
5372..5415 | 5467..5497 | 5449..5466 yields -0.03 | 26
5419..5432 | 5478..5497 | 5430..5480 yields -0.06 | 25.3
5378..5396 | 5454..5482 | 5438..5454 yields -0.01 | 26.8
